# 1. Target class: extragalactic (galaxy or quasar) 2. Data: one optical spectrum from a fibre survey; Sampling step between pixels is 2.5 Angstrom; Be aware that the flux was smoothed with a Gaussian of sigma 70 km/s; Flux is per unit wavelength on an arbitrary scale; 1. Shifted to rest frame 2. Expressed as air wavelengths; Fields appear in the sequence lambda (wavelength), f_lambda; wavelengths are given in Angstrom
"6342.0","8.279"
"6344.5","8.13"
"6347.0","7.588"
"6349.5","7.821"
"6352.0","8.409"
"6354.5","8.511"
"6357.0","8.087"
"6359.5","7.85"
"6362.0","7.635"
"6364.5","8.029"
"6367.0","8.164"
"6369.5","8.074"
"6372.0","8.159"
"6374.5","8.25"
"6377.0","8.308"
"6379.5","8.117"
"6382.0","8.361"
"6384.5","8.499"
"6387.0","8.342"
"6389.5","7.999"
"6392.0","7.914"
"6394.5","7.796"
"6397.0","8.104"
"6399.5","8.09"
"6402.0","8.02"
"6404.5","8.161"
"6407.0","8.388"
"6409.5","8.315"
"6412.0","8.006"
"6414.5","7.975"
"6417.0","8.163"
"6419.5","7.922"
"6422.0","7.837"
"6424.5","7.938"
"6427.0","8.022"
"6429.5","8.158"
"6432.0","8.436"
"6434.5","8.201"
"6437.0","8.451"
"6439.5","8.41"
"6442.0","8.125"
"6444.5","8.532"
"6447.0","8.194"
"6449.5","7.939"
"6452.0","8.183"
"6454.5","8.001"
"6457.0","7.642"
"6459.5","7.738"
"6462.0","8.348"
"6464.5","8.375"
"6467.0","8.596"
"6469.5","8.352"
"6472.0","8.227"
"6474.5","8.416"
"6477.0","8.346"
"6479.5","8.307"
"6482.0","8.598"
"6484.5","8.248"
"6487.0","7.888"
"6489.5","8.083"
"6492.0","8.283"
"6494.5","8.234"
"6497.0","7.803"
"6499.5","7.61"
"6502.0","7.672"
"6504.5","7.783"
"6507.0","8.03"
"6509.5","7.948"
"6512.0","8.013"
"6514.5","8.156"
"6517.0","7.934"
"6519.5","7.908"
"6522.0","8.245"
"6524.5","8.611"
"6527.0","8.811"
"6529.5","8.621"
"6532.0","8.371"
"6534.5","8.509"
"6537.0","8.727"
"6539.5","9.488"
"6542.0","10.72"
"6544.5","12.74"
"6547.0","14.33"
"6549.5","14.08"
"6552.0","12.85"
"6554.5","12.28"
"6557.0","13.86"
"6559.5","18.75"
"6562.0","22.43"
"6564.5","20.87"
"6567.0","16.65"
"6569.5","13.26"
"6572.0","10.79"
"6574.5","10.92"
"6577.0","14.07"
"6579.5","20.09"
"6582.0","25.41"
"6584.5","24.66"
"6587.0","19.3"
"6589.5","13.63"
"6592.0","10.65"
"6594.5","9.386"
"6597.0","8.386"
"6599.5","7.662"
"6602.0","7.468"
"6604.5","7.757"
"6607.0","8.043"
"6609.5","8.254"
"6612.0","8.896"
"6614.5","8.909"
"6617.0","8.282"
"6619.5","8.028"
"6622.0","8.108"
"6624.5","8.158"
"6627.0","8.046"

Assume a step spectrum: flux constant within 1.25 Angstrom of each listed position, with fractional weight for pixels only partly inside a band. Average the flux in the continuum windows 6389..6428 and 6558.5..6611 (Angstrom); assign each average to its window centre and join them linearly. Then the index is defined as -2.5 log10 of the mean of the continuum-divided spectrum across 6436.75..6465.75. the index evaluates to 0.17 mag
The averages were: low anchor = 8.04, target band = 8.15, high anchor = 14.2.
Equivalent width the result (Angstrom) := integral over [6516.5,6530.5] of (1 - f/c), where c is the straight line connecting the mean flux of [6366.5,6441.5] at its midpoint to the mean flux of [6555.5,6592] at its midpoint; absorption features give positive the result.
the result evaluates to 5.93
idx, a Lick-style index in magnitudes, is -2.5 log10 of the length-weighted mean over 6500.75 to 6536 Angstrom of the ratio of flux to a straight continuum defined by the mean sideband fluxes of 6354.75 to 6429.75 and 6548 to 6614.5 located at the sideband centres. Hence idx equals 0.40 mag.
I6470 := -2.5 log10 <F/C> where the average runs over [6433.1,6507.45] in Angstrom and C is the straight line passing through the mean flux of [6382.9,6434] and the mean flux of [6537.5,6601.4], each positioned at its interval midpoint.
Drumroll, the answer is 0.27 mag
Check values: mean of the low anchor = 8.11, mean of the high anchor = 14.5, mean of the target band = 8.16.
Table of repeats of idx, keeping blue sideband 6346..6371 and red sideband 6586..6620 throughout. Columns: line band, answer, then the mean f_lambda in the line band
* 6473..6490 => 0.07 mag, 8.28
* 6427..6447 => 0.03 mag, 8.3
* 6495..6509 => 0.15 mag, 7.81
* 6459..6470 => 0.05 mag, 8.31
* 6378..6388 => -0.02 mag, 8.33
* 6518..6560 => -0.18 mag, 10.8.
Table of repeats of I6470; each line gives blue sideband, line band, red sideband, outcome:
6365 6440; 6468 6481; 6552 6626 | 0.20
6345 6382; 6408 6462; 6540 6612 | 0.22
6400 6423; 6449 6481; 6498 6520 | -0.03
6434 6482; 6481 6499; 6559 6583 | 0.30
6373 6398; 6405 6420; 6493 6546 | 0.02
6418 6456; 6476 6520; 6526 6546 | 0.12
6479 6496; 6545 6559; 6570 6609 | -0.21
